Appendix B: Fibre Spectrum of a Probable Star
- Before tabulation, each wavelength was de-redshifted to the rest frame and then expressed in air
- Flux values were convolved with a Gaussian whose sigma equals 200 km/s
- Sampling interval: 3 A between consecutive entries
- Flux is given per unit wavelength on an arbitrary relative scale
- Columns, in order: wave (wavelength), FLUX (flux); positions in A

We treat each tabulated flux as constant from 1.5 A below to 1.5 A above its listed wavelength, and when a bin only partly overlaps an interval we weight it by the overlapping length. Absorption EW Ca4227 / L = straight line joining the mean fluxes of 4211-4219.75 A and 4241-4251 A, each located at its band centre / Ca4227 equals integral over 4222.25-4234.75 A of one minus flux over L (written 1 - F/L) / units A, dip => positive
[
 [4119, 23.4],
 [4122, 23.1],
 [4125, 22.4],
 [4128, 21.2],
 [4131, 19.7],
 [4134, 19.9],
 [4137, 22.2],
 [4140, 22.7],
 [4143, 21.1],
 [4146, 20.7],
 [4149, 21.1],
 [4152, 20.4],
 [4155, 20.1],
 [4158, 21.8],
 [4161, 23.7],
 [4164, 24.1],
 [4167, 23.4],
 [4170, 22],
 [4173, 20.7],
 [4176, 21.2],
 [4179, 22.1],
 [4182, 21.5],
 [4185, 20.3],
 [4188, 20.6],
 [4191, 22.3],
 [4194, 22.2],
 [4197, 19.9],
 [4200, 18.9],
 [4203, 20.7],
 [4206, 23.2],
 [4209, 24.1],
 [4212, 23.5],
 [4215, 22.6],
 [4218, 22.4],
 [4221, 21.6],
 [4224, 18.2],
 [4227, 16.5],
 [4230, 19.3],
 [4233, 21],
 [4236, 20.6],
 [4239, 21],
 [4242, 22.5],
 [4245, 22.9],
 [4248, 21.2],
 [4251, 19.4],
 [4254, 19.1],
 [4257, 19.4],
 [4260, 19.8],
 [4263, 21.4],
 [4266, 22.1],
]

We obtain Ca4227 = 1.9 A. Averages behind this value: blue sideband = 22.8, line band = 18.8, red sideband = 21.8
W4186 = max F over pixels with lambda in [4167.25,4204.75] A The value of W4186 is 22.3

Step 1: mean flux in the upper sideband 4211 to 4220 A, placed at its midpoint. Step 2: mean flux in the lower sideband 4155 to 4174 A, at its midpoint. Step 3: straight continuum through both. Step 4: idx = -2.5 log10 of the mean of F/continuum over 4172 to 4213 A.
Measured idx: 0.055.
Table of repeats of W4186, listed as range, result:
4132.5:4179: 24.1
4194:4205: 22.2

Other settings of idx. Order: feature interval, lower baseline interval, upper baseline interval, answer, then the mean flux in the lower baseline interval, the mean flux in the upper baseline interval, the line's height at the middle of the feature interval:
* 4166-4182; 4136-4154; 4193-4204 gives -0.05 mag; 21.3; 20.3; 20.8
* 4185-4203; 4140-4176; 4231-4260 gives 0.03 mag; 21.8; 20.7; 21.3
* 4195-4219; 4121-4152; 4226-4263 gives -0.06 mag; 21.3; 20.3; 20.7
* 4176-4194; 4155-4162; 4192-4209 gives 0.01 mag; 22.1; 21.3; 21.6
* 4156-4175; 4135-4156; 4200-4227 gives -0.06 mag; 21.2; 21.6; 21.3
